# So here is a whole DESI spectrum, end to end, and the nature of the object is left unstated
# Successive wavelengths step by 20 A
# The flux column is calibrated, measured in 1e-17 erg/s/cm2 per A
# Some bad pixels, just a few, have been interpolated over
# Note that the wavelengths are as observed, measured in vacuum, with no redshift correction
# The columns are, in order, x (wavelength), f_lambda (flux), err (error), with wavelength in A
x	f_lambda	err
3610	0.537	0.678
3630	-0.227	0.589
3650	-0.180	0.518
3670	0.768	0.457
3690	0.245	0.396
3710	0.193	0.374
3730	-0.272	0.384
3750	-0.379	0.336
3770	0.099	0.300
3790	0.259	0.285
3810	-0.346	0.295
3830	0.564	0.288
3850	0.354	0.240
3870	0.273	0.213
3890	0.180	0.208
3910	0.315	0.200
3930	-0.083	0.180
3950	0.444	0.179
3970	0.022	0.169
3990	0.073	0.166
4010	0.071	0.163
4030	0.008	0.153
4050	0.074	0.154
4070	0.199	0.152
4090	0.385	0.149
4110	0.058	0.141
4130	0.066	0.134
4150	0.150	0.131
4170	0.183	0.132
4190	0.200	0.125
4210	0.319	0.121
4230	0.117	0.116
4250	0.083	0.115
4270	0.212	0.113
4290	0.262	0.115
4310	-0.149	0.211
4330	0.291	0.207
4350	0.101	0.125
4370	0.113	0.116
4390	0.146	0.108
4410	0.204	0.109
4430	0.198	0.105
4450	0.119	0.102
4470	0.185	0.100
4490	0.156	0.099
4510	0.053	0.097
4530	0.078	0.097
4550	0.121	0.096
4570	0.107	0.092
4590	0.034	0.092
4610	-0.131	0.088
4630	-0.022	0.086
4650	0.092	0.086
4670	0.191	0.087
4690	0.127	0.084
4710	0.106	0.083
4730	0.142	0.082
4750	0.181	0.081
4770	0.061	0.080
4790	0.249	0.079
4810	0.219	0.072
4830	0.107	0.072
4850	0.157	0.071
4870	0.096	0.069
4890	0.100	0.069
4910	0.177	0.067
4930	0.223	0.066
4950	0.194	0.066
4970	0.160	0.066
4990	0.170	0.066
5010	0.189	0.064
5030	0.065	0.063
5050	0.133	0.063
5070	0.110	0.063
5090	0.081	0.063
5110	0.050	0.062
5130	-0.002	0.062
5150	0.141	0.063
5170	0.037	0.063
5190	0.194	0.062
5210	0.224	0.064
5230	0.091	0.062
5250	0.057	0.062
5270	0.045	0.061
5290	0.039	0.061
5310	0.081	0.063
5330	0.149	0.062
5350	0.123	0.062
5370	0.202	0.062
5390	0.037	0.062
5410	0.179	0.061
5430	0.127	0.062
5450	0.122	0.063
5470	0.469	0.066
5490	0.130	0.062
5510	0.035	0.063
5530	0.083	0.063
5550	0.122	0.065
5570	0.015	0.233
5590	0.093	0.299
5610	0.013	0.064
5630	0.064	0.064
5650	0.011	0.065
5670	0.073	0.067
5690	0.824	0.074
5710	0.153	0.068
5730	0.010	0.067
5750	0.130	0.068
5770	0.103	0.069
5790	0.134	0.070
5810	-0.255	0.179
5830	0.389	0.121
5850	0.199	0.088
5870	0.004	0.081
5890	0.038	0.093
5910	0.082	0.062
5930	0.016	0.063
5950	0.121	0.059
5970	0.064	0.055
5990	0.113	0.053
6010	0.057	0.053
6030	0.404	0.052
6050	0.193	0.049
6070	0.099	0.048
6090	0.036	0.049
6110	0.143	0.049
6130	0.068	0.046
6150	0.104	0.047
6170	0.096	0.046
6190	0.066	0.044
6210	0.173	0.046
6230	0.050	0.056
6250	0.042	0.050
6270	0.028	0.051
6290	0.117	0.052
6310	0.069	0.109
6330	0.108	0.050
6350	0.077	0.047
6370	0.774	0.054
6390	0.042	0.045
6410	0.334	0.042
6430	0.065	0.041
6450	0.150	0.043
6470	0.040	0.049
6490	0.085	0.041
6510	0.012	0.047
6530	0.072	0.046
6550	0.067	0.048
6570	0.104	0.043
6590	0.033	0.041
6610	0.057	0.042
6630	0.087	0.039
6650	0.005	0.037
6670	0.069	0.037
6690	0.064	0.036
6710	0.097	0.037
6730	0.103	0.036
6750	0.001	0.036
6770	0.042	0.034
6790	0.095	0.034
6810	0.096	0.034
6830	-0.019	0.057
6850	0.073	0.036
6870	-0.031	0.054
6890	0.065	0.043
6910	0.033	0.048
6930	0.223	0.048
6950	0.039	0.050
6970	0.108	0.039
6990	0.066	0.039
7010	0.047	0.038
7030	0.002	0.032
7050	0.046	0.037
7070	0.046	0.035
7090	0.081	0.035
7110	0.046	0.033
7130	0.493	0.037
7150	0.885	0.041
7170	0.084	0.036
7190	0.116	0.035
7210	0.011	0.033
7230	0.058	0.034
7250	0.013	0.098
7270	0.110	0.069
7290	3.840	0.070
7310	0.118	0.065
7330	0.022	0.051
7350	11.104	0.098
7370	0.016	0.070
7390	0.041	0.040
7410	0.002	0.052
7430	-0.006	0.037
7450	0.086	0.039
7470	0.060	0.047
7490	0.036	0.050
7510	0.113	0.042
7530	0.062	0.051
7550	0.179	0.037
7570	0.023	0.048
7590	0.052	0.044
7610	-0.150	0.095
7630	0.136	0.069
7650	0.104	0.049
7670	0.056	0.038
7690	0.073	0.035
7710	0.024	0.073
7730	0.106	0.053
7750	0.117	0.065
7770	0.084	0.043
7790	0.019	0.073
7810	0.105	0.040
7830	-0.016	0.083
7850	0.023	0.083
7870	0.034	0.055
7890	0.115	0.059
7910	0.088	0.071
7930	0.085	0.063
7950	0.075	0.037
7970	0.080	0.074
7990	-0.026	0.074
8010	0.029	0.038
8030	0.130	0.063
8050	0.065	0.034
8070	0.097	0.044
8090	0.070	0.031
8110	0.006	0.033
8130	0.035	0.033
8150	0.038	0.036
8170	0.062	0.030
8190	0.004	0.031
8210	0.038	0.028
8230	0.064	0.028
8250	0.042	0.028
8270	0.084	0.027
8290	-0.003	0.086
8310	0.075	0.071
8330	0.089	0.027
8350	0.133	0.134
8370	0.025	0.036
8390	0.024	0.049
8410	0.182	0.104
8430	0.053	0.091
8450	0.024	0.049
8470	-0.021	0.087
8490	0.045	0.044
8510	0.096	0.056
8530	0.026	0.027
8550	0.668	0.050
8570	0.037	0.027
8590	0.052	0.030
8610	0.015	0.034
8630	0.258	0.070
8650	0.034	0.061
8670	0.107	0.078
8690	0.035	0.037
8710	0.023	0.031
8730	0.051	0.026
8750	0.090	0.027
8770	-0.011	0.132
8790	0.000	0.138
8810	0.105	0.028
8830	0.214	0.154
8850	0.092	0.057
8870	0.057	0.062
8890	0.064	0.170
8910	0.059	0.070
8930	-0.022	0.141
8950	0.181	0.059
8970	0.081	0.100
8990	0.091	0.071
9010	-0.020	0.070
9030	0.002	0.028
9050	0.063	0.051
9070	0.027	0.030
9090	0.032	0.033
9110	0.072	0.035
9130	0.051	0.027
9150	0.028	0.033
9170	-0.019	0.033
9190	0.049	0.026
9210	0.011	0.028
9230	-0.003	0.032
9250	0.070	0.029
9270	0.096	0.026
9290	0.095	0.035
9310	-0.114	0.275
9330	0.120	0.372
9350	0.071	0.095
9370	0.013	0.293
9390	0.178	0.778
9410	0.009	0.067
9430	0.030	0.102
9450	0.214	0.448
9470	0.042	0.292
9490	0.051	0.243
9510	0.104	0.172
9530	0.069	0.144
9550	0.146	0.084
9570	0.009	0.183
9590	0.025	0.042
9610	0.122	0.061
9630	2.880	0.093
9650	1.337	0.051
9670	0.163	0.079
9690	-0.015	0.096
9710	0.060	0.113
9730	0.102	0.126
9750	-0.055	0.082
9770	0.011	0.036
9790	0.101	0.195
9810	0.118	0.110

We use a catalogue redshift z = 0.47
